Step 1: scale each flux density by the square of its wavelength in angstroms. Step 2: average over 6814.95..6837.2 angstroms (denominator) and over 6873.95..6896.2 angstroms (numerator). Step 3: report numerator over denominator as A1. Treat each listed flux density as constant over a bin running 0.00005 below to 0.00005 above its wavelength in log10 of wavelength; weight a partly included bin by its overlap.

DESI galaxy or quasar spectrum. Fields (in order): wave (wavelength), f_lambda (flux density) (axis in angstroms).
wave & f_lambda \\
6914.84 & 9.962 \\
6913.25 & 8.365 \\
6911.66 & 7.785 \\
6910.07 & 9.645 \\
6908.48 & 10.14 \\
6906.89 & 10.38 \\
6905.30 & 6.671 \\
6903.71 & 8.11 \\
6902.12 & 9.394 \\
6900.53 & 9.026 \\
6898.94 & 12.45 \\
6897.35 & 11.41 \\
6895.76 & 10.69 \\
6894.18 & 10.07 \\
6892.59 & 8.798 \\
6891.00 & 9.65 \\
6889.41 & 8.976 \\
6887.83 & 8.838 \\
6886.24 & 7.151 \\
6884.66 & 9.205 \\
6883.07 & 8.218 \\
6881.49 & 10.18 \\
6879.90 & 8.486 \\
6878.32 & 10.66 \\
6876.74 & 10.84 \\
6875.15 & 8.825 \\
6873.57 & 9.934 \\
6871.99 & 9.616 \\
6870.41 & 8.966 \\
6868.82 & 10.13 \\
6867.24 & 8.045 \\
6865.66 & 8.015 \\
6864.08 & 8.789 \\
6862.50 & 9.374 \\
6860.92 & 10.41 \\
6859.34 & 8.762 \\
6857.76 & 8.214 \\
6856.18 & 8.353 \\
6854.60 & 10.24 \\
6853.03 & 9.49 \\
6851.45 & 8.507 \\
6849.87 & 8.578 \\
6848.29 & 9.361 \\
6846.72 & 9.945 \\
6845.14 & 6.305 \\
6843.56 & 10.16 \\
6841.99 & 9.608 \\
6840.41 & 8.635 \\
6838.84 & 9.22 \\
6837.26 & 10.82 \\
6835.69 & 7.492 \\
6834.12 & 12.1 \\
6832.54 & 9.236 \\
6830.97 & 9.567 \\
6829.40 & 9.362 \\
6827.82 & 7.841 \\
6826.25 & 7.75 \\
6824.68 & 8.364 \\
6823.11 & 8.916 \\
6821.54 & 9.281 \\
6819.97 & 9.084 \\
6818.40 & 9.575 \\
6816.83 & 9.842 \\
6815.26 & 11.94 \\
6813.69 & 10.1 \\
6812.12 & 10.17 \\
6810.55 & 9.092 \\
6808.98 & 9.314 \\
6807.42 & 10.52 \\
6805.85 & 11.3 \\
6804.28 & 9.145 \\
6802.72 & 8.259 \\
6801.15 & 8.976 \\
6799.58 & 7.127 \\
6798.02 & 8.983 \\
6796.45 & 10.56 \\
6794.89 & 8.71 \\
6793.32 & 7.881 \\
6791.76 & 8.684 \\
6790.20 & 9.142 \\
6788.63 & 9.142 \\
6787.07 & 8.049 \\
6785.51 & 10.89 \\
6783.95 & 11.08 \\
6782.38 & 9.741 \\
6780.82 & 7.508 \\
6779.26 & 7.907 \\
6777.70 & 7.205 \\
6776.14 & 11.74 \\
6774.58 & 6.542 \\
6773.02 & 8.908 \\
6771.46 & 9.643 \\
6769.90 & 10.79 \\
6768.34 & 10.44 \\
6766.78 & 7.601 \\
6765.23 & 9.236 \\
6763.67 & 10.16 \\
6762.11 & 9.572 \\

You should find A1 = 1.02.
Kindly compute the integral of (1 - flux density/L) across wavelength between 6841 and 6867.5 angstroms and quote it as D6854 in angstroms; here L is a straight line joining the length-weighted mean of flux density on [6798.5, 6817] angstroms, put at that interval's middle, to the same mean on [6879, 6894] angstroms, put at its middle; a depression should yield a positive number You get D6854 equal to 0.7 angstroms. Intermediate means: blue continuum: 9.63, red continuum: 8.9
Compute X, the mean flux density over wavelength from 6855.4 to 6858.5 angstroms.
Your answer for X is 8.28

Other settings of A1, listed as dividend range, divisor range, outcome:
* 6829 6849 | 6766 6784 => 1.06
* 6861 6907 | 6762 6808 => 1.05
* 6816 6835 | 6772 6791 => 1.04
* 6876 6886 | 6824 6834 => 1.08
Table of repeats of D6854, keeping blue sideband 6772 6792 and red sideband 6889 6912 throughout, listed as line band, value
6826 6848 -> 0.2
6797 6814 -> -0.5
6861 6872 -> 0.4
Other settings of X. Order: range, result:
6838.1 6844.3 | 9.41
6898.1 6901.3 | 10.8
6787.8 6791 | 9.12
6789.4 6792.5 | 8.91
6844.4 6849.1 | 8.56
